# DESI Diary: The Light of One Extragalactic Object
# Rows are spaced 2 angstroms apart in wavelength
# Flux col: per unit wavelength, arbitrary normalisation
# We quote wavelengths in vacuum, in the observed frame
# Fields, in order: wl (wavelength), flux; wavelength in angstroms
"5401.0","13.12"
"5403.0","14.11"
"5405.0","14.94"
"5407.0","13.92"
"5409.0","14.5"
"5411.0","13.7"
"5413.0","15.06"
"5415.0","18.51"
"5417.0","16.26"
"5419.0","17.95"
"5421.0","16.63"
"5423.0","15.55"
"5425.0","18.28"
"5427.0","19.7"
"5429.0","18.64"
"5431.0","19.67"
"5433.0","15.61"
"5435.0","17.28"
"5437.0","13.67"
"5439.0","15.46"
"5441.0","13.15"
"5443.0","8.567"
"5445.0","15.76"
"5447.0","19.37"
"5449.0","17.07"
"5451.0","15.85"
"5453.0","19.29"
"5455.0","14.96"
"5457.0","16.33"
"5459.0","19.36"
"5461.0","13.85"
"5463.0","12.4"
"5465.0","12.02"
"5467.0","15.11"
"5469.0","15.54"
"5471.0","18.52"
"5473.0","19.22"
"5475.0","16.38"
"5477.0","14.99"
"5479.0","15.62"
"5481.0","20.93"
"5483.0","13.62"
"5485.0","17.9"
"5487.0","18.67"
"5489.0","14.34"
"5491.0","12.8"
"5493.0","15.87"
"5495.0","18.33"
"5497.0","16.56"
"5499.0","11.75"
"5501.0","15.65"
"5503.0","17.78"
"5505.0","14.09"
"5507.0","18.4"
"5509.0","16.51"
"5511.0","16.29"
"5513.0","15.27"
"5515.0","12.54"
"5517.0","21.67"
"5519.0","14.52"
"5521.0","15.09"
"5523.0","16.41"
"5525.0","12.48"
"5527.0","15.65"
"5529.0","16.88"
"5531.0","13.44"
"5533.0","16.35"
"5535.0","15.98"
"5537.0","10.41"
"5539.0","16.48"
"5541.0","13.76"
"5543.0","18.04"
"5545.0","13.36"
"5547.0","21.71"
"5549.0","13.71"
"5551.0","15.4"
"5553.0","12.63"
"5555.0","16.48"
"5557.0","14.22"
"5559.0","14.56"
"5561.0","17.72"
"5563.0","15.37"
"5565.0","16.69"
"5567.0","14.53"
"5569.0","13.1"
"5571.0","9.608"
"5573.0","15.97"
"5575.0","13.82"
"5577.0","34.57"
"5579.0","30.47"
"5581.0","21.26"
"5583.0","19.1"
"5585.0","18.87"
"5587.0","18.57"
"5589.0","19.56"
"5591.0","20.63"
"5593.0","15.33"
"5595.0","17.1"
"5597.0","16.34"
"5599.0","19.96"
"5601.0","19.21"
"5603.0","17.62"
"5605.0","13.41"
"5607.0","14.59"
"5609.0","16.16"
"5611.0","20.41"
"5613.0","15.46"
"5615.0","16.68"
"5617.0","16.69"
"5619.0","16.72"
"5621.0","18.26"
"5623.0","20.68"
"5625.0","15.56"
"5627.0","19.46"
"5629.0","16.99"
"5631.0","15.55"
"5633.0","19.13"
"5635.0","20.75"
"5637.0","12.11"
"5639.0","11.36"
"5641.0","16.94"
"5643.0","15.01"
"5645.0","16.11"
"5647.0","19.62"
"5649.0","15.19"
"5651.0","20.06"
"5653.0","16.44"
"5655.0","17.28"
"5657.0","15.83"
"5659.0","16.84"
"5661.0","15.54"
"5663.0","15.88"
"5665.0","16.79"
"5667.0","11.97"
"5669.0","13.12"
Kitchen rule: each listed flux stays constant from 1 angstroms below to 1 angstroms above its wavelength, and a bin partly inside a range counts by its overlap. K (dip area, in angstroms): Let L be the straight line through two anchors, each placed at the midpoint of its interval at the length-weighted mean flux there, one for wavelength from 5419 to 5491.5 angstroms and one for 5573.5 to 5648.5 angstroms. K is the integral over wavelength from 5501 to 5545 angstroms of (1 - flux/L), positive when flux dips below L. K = 3.7 angstroms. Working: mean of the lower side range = 16.2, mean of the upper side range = 18.1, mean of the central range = 15.6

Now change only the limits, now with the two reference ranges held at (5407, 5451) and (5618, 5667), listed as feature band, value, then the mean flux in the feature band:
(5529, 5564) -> 2.46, 15.3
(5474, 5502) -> 0.61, 16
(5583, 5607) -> -1.71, 17.8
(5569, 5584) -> -3.28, 20.2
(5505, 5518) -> -0.16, 16.6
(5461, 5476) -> 0.72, 15.5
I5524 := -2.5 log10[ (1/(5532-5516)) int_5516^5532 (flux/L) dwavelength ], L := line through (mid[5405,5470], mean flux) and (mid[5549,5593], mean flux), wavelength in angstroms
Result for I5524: 0.08 mag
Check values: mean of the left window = 15.9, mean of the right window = 17.6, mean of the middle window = 15.8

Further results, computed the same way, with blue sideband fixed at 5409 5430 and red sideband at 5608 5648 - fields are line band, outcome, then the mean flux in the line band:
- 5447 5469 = 0.08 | 15.8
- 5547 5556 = 0.11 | 15.4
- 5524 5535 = 0.13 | 15.1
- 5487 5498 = 0.07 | 15.9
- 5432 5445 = 0.20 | 14.1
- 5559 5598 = -0.08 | 18.3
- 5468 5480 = 0.01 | 16.7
